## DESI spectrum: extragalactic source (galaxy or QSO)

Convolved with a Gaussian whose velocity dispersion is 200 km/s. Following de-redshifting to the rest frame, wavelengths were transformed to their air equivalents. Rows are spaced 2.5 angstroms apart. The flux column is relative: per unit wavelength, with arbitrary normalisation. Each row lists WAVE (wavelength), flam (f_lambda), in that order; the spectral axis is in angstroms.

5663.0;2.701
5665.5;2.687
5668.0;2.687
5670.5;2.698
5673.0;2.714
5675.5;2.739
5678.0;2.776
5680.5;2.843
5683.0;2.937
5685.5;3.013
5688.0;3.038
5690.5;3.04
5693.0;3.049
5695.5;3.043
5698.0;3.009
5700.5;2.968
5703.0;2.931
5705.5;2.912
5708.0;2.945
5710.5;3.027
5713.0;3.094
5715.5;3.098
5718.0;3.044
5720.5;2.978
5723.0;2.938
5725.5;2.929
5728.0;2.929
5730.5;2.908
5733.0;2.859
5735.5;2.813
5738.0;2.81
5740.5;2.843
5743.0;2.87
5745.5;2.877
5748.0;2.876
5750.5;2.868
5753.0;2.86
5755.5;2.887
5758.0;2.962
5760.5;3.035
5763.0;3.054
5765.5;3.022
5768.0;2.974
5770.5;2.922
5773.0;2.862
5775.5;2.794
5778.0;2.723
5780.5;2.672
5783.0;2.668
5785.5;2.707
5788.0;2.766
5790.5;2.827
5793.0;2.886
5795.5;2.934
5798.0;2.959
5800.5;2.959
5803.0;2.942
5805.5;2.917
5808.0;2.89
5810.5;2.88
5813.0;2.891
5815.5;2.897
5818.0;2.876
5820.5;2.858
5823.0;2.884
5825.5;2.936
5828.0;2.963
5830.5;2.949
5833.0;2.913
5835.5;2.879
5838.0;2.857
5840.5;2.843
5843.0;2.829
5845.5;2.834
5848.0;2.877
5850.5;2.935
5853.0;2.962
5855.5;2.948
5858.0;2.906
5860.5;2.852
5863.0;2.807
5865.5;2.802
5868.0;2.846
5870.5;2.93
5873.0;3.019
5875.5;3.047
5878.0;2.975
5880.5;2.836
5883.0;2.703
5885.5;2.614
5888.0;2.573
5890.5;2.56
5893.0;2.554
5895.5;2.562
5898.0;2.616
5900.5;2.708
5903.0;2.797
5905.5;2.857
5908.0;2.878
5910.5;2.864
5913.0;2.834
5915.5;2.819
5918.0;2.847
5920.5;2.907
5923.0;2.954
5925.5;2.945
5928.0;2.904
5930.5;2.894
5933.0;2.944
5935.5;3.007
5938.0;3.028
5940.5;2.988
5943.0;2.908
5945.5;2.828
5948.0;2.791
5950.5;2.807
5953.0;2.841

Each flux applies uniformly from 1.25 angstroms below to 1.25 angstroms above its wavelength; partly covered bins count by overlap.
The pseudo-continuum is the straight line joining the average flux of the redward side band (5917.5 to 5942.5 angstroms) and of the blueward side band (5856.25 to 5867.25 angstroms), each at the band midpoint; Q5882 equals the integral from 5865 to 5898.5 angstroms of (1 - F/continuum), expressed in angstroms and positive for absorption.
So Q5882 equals 1.3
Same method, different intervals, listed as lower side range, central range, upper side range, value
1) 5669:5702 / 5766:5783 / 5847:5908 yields 0.2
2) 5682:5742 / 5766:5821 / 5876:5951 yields 0.9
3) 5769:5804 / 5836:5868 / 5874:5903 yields -1.4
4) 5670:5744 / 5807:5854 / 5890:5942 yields -0.3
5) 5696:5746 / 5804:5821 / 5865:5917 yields -0.2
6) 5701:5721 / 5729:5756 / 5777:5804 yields 0.6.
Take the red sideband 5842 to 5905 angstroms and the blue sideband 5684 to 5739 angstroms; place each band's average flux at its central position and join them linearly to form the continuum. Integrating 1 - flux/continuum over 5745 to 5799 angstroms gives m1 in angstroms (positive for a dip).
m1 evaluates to 0.7 angstroms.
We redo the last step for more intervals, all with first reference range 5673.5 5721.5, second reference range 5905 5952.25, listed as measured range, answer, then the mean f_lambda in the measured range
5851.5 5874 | 0.2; 2.9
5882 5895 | 1.4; 2.6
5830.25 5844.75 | 0.3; 2.87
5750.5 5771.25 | -0.1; 2.96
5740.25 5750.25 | 0.3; 2.87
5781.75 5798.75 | 0.7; 2.82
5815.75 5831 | 0.1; 2.91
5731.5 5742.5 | 0.4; 2.84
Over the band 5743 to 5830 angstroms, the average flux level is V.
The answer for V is 2.88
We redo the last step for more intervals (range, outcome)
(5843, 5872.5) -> 2.88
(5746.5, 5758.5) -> 2.89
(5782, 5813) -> 2.86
